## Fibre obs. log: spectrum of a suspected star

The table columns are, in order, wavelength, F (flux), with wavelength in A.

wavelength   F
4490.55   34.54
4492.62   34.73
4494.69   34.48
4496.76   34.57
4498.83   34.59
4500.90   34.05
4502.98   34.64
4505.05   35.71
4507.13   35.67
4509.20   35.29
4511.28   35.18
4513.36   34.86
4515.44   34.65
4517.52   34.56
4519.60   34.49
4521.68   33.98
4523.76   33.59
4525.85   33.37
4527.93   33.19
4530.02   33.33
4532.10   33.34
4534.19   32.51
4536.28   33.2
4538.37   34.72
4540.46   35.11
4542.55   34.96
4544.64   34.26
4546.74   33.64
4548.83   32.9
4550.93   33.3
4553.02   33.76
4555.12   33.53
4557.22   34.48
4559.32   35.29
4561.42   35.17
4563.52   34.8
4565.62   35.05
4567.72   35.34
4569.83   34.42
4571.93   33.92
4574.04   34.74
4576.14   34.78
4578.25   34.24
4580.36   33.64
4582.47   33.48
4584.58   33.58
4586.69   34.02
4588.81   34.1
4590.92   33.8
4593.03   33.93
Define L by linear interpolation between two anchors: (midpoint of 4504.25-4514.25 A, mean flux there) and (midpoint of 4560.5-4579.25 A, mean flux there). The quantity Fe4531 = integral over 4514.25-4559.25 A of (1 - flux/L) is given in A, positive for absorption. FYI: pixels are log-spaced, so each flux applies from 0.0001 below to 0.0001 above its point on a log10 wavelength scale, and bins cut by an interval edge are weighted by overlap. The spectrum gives 1.5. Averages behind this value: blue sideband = 35.3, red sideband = 34.7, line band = 33.9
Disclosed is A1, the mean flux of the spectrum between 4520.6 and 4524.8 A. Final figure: 33.8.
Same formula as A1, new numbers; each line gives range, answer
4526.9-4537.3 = 33.1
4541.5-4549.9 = 33.9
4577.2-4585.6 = 33.7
